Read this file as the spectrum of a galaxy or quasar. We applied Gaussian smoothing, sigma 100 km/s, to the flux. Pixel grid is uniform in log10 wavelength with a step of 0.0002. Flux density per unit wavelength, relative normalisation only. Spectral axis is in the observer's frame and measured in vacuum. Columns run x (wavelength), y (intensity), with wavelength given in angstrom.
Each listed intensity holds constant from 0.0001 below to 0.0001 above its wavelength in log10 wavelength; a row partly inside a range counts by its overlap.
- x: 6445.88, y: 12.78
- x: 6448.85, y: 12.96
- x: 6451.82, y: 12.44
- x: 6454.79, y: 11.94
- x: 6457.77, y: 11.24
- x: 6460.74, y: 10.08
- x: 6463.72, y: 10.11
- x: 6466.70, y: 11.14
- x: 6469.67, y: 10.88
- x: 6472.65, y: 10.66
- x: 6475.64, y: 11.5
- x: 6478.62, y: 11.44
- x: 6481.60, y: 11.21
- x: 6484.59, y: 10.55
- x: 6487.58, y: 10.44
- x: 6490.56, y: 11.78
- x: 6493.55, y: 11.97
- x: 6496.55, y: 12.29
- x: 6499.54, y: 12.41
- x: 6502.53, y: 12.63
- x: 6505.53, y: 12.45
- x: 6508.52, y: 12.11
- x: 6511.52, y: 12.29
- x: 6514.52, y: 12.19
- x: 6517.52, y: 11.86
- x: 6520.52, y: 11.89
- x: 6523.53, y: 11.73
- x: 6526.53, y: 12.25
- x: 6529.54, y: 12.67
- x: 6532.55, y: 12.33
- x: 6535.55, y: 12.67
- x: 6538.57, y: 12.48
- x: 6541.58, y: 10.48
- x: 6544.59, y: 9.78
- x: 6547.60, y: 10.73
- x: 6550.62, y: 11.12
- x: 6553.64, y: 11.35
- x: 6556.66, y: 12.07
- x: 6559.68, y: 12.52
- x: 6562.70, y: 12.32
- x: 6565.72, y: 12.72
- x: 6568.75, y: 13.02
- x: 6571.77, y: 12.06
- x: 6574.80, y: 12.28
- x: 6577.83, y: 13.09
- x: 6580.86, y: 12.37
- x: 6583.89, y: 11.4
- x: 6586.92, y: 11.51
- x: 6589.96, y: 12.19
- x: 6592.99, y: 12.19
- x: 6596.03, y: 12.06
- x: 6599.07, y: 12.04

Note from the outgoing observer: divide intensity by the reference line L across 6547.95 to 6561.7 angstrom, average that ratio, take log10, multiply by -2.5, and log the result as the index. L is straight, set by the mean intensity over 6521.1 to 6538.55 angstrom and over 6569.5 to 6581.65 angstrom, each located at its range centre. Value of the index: 0.06 mag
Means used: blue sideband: 12.3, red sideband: 12.5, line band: 11.7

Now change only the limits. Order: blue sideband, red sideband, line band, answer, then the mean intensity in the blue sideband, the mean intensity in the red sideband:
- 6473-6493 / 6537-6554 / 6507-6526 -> -0.091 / 11.2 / 11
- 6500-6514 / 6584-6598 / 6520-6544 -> 0.023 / 12.4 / 11.9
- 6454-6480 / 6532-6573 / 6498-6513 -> -0.094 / 11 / 11.8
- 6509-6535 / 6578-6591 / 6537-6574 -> 0.030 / 12.2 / 12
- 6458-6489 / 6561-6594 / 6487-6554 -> -0.035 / 10.8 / 12.3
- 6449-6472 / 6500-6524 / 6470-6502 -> 0.023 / 11.2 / 12.2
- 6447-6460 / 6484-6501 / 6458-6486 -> 0.094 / 12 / 11.6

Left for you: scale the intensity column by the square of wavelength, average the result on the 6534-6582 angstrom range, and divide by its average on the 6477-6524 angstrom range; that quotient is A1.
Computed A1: 1.0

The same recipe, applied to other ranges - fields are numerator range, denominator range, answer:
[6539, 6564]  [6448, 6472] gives 1.03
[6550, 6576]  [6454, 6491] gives 1.14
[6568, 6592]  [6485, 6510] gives 1.05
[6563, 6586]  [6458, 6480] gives 1.18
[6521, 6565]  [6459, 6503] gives 1.07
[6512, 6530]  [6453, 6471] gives 1.13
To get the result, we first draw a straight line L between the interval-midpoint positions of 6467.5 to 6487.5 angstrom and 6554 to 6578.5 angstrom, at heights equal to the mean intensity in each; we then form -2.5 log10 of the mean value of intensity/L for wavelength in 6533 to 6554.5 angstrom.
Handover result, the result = 0.07 mag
